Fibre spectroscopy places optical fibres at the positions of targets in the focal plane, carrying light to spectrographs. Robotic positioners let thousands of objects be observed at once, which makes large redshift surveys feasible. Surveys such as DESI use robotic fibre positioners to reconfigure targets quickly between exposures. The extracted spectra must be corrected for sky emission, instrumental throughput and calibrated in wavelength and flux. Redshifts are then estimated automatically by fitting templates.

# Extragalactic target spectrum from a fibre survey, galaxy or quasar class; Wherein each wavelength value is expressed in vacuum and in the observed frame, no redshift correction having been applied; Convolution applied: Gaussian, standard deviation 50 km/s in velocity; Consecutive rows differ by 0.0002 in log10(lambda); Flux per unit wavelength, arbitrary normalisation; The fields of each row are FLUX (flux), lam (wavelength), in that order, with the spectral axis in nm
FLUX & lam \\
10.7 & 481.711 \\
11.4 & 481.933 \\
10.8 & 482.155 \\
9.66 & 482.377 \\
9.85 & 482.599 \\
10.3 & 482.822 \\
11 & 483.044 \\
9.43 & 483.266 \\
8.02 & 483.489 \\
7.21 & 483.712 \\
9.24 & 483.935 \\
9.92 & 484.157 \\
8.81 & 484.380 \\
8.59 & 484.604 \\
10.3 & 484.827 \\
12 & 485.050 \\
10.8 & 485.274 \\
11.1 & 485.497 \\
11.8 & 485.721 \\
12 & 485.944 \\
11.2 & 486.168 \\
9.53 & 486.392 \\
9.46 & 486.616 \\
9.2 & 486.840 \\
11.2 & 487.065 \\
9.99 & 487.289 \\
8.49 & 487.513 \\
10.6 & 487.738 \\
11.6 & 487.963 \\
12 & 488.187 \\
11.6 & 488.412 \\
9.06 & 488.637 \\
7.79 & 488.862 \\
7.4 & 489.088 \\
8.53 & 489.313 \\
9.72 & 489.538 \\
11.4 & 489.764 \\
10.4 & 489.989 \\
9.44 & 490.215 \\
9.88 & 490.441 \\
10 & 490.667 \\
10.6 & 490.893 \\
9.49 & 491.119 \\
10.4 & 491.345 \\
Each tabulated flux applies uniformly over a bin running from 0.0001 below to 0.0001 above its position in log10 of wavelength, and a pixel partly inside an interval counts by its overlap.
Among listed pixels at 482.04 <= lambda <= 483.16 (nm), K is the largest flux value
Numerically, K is 11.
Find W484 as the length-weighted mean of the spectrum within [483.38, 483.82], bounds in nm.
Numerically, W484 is 7.61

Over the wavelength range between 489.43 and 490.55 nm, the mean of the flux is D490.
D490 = 10.2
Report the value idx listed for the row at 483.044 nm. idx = 11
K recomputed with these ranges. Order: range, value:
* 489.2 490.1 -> 11.4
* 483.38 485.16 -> 12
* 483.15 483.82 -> 9.43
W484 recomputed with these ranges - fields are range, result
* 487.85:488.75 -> 11.1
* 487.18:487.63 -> 9.25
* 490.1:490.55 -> 9.65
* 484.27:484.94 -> 9.24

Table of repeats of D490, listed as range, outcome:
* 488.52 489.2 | 8.1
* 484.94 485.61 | 11.3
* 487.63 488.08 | 11.1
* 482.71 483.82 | 9.19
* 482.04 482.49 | 10.2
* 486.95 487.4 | 10.6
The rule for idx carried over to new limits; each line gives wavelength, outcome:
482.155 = 10.8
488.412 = 11.6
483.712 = 7.21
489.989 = 10.4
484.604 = 8.59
